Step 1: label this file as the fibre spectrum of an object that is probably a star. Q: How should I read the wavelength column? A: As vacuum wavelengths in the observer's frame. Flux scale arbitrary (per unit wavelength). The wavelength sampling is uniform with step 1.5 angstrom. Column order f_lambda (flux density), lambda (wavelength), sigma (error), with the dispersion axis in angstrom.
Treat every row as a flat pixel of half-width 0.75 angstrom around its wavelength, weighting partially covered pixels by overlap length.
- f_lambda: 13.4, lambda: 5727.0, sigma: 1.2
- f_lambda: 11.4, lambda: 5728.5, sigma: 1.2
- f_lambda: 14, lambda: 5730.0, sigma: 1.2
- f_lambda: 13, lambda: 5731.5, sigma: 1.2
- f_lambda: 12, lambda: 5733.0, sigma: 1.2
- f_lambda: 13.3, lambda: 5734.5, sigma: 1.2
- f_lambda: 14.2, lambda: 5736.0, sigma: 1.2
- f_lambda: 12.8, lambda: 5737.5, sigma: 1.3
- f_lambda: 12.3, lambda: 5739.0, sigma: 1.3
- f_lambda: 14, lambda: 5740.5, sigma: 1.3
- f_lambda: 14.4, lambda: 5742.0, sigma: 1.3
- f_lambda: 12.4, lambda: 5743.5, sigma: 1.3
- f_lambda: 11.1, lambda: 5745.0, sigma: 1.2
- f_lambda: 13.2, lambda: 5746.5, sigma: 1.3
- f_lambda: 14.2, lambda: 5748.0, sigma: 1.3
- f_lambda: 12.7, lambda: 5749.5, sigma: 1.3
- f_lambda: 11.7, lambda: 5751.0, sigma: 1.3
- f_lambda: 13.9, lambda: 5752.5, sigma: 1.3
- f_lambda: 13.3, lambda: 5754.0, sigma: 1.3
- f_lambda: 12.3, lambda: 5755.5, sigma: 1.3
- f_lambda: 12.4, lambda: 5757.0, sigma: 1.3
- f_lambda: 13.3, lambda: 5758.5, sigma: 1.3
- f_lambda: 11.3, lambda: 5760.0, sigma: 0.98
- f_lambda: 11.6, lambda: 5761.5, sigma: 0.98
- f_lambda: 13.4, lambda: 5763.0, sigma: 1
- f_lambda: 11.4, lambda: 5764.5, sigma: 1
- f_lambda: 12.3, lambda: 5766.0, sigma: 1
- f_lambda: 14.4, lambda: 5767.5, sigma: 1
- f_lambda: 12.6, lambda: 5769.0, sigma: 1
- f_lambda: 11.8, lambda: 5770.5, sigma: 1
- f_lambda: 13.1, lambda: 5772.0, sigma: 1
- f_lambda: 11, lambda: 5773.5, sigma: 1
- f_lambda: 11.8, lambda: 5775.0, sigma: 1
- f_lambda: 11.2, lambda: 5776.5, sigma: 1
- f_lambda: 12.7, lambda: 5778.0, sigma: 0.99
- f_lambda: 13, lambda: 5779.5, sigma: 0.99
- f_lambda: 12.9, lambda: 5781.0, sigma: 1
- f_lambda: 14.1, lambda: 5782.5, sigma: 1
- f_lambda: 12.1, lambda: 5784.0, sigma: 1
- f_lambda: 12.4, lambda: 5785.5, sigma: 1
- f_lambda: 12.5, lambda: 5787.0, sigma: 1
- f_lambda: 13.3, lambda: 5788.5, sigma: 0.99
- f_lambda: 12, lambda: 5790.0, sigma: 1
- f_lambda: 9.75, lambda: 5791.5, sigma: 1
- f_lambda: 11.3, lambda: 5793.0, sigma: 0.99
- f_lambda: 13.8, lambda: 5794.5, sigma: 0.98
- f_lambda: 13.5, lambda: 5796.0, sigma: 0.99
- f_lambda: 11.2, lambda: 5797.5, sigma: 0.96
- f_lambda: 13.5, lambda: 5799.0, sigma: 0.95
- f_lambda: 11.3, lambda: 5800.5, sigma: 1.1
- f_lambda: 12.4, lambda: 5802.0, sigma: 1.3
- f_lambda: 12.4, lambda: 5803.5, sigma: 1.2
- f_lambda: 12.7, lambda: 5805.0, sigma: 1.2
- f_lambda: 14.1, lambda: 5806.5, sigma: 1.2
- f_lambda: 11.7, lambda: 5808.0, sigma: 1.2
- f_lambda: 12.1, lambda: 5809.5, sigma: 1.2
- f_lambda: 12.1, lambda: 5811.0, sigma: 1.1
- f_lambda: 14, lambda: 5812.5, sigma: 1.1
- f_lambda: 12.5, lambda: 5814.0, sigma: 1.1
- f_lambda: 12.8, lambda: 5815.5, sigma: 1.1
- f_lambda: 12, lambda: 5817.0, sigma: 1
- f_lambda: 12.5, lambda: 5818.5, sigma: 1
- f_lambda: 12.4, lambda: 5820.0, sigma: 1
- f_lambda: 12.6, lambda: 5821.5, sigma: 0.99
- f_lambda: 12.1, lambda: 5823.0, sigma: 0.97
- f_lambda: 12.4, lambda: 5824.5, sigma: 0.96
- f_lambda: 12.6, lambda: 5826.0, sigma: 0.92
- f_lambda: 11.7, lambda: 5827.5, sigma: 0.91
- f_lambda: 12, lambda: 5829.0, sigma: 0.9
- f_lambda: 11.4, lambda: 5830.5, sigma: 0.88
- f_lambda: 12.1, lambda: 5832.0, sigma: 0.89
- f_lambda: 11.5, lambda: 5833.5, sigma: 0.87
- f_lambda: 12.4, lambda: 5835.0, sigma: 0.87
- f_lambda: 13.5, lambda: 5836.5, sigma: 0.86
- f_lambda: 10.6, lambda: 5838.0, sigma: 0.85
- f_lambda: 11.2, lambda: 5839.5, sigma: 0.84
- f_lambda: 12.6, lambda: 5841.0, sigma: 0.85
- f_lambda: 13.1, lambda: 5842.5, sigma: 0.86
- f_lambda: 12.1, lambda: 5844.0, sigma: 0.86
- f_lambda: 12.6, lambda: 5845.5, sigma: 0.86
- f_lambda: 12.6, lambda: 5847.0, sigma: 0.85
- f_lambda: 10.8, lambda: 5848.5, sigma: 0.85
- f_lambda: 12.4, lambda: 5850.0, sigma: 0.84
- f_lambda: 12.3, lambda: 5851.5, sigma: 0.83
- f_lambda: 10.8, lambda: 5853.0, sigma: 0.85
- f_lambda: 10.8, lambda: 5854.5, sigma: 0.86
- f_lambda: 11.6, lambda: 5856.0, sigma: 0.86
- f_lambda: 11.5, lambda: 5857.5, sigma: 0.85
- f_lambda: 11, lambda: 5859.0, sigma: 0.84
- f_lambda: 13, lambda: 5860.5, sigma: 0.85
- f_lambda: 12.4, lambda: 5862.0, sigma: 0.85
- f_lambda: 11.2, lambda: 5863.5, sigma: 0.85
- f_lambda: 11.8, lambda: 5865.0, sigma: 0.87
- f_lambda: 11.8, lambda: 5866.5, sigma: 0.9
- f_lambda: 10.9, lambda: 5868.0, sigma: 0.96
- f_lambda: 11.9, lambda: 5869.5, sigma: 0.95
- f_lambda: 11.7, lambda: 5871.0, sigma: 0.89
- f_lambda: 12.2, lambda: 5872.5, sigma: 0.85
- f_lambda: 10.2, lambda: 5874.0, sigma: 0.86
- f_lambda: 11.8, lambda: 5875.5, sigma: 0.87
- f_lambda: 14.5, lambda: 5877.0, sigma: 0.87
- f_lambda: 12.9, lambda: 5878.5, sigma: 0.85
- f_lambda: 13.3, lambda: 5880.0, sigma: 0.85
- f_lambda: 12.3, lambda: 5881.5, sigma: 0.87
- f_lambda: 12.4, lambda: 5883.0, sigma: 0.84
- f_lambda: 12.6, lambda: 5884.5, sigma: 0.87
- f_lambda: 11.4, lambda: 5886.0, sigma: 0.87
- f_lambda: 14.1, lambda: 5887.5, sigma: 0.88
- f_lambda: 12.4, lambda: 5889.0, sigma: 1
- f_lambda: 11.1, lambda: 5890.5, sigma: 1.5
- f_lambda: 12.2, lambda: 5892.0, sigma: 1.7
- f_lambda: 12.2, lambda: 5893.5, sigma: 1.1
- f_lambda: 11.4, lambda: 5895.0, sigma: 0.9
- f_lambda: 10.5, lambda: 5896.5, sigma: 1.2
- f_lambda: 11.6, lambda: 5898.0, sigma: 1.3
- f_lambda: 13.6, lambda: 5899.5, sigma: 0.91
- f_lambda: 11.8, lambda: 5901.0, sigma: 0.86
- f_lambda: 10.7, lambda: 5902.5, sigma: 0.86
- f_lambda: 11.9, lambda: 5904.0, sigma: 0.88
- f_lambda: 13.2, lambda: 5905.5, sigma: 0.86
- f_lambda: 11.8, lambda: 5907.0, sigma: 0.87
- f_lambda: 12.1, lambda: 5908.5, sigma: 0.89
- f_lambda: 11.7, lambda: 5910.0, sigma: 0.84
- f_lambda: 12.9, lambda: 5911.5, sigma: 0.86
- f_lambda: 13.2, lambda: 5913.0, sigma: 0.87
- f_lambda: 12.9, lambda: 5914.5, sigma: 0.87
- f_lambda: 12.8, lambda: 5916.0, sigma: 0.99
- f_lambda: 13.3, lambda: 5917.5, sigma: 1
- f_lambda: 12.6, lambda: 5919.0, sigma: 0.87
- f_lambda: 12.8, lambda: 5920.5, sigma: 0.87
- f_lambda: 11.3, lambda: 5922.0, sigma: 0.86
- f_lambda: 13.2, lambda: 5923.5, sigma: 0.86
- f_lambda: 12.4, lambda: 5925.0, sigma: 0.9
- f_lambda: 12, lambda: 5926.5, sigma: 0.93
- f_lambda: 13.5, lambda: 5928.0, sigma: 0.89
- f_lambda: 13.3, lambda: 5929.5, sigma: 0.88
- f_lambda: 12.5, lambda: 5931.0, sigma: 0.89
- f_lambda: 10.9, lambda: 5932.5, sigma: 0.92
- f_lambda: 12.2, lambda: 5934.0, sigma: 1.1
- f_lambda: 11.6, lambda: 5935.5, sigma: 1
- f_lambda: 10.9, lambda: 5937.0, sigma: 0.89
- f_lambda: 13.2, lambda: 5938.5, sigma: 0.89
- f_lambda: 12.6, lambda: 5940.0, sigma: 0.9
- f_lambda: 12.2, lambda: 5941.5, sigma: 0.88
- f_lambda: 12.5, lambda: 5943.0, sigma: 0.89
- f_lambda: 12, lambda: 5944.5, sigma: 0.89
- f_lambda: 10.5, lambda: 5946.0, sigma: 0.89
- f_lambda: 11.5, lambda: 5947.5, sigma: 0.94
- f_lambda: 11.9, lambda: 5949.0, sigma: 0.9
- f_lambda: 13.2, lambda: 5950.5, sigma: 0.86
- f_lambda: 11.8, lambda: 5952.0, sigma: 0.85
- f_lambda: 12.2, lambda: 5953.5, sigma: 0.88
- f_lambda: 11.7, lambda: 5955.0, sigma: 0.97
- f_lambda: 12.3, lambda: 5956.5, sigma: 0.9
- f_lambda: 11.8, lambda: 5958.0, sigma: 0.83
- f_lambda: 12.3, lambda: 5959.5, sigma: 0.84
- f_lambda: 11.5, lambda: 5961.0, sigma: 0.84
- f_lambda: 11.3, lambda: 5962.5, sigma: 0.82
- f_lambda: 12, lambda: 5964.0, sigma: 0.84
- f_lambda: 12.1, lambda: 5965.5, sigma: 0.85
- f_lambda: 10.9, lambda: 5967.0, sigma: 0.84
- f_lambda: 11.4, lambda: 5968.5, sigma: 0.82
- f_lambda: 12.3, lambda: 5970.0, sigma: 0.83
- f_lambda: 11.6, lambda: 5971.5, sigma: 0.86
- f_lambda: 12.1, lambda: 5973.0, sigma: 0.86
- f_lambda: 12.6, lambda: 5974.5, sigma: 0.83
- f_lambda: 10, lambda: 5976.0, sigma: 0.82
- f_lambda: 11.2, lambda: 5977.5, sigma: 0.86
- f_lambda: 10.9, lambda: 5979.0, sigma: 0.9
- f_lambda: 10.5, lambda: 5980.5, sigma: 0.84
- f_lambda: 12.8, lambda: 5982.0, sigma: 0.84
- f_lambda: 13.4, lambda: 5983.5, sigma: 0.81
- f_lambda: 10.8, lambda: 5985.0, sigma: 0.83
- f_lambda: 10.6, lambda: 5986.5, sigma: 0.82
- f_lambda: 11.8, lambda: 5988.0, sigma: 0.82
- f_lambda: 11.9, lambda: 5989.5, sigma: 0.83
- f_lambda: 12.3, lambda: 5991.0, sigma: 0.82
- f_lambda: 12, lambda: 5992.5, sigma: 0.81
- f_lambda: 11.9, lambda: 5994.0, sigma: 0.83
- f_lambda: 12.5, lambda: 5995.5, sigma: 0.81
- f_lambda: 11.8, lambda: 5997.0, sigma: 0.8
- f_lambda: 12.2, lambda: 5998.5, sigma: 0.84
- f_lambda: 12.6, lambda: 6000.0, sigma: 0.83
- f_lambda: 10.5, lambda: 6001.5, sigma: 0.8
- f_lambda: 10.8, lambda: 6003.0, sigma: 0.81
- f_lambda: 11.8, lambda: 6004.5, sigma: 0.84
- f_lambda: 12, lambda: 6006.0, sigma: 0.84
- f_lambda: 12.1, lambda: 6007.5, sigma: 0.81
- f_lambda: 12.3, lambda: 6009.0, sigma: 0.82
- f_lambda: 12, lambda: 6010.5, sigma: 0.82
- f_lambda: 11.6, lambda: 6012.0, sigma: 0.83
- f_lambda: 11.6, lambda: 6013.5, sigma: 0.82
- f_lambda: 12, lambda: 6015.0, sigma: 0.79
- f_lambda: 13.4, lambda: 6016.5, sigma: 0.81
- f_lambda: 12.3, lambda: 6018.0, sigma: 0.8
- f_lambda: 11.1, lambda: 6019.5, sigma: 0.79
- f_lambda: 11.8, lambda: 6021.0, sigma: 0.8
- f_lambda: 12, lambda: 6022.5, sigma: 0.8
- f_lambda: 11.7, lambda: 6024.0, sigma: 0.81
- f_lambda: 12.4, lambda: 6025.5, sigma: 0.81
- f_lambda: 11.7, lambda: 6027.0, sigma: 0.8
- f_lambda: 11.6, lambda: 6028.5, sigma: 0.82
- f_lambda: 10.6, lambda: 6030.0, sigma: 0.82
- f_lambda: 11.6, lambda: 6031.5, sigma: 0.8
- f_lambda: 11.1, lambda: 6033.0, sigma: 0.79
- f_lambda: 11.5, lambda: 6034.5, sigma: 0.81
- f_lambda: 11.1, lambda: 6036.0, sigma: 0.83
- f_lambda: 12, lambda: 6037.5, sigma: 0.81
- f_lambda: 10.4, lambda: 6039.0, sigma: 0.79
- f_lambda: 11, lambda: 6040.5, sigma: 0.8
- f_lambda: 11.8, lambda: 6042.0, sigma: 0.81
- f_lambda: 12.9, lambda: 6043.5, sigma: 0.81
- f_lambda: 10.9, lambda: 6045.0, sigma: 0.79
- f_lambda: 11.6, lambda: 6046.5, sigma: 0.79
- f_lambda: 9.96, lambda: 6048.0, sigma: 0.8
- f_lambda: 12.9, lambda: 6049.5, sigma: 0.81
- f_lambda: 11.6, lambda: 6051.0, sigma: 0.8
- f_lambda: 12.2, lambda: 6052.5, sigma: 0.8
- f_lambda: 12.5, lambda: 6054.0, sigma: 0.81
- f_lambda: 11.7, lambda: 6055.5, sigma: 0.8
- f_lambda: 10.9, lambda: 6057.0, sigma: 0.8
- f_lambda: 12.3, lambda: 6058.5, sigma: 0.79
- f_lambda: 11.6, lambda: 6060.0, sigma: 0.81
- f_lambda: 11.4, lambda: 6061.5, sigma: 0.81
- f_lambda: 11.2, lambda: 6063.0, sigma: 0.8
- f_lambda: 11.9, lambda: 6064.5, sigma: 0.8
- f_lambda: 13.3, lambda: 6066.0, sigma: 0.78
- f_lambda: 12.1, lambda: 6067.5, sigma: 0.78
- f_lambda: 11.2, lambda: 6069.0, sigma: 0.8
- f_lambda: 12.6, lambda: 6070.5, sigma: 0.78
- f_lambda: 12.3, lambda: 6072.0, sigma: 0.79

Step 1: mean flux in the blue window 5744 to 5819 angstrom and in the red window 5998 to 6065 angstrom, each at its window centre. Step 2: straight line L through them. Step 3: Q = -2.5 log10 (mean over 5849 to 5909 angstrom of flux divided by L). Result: 0.02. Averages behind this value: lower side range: 12.5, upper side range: 11.7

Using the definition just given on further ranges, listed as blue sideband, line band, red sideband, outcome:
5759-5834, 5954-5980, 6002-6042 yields 0.02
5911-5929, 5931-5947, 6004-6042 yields 0.06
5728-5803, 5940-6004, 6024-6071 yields 0.01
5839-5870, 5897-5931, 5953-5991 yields -0.06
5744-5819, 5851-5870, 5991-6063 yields 0.06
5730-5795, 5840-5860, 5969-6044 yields 0.04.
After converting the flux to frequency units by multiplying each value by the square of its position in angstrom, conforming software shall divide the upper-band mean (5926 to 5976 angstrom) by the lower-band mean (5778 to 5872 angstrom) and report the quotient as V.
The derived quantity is 1.03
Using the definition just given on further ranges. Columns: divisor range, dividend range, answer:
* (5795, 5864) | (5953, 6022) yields 1.02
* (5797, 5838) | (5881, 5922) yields 1.02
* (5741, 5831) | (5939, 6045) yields 1.01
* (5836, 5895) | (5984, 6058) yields 1.03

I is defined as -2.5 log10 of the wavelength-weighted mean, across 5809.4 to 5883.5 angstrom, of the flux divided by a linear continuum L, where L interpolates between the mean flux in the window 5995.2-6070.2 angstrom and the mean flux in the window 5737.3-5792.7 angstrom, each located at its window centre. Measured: 0.018 mag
